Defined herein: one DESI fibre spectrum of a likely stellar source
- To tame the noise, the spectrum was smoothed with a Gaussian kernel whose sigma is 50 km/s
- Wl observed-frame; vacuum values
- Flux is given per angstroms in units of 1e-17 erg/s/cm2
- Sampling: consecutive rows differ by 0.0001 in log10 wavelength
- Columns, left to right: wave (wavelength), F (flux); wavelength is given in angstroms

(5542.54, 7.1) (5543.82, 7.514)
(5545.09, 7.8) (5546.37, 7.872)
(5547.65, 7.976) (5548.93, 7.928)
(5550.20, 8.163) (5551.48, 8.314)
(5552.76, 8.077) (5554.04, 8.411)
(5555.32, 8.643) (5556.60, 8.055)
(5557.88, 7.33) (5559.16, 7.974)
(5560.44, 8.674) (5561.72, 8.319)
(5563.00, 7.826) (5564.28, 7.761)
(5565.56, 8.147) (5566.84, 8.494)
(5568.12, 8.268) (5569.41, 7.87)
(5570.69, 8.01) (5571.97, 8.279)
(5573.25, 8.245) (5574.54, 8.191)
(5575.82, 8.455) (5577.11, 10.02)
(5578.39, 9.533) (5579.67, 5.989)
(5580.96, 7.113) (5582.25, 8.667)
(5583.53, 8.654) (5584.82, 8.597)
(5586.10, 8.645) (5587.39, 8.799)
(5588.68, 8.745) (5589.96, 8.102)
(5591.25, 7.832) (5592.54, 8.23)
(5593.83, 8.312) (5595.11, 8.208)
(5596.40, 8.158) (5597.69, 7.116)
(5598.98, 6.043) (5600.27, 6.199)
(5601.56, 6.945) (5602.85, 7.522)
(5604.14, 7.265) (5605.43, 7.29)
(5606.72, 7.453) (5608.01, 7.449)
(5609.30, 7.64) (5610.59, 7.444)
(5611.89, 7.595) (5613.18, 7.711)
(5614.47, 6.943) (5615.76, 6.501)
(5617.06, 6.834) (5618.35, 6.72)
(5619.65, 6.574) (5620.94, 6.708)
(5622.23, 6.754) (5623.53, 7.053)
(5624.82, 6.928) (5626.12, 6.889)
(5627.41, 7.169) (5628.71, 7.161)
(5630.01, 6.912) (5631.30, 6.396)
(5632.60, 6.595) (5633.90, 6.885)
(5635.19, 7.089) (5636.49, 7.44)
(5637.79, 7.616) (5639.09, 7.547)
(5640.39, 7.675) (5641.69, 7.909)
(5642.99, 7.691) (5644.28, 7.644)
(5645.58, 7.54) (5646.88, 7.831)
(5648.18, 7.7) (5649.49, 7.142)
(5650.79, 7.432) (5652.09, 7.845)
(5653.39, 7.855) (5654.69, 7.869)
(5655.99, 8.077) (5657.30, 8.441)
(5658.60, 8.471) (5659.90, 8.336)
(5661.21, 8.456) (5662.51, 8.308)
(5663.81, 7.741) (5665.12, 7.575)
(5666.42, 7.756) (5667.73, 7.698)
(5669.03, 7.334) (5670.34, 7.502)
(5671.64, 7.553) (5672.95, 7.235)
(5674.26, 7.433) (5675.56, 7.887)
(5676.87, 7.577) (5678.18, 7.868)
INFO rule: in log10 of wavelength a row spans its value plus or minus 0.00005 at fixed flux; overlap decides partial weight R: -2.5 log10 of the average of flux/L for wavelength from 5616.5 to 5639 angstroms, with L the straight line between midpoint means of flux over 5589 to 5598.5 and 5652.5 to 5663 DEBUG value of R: 0.17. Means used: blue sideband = 7.99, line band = 6.94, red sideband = 8.22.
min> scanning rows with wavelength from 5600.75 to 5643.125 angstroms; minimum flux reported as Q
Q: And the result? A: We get 6.396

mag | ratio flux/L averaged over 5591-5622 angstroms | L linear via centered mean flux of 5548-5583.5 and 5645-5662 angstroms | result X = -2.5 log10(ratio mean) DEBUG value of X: 0.11 mag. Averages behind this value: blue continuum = 8.18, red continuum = 7.93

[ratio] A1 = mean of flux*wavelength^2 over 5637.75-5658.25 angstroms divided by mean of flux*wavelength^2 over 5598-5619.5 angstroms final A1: 1.11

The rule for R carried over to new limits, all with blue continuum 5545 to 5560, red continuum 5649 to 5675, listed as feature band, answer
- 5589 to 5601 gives 0.05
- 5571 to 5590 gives -0.05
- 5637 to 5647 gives 0.03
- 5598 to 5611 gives 0.12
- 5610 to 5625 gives 0.14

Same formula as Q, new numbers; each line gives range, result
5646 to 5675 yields 7.142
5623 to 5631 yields 6.889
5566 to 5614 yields 5.989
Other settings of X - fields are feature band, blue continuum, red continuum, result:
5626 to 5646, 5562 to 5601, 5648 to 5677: 0.09 mag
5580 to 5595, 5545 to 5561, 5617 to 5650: -0.08 mag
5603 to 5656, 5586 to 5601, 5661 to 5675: 0.07 mag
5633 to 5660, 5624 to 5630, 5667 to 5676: -0.07 mag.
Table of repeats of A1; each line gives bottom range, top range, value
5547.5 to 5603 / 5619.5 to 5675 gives 0.95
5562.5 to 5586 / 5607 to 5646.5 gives 0.89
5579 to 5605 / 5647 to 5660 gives 1.04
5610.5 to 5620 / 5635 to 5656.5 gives 1.10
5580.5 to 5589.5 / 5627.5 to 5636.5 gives 0.83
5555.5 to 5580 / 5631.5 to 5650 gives 0.93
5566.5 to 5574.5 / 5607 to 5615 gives 0.93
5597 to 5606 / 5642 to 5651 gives 1.12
